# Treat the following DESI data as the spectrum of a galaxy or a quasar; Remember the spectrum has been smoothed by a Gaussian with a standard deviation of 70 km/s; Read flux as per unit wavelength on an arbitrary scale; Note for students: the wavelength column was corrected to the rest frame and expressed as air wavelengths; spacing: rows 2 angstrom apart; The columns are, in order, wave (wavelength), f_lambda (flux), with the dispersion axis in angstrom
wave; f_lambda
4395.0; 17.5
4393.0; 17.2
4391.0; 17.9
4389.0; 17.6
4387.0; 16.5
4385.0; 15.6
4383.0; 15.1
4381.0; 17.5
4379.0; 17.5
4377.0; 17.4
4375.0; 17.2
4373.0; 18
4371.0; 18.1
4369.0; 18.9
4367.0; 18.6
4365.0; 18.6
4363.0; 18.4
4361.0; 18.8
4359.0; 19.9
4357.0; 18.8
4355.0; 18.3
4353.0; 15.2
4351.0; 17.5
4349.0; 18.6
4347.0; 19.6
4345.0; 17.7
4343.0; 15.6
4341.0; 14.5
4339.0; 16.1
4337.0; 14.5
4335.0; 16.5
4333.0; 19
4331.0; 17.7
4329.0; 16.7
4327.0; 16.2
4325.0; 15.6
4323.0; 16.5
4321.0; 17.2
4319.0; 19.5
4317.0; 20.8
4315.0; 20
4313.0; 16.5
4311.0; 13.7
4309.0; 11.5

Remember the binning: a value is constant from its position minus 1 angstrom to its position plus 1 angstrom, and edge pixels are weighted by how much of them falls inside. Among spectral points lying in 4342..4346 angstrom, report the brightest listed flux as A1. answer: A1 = 17.7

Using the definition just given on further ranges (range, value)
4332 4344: 19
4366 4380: 18.9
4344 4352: 19.6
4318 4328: 19.5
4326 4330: 16.7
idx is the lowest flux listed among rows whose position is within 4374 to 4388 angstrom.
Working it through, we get 15.1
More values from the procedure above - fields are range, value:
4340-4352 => 14.5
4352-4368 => 15.2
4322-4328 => 15.6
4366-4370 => 18.6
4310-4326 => 13.7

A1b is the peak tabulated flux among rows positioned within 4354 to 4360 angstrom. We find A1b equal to 19.9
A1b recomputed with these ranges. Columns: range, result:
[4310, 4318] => 20.8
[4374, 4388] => 17.5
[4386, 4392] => 17.9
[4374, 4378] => 17.4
